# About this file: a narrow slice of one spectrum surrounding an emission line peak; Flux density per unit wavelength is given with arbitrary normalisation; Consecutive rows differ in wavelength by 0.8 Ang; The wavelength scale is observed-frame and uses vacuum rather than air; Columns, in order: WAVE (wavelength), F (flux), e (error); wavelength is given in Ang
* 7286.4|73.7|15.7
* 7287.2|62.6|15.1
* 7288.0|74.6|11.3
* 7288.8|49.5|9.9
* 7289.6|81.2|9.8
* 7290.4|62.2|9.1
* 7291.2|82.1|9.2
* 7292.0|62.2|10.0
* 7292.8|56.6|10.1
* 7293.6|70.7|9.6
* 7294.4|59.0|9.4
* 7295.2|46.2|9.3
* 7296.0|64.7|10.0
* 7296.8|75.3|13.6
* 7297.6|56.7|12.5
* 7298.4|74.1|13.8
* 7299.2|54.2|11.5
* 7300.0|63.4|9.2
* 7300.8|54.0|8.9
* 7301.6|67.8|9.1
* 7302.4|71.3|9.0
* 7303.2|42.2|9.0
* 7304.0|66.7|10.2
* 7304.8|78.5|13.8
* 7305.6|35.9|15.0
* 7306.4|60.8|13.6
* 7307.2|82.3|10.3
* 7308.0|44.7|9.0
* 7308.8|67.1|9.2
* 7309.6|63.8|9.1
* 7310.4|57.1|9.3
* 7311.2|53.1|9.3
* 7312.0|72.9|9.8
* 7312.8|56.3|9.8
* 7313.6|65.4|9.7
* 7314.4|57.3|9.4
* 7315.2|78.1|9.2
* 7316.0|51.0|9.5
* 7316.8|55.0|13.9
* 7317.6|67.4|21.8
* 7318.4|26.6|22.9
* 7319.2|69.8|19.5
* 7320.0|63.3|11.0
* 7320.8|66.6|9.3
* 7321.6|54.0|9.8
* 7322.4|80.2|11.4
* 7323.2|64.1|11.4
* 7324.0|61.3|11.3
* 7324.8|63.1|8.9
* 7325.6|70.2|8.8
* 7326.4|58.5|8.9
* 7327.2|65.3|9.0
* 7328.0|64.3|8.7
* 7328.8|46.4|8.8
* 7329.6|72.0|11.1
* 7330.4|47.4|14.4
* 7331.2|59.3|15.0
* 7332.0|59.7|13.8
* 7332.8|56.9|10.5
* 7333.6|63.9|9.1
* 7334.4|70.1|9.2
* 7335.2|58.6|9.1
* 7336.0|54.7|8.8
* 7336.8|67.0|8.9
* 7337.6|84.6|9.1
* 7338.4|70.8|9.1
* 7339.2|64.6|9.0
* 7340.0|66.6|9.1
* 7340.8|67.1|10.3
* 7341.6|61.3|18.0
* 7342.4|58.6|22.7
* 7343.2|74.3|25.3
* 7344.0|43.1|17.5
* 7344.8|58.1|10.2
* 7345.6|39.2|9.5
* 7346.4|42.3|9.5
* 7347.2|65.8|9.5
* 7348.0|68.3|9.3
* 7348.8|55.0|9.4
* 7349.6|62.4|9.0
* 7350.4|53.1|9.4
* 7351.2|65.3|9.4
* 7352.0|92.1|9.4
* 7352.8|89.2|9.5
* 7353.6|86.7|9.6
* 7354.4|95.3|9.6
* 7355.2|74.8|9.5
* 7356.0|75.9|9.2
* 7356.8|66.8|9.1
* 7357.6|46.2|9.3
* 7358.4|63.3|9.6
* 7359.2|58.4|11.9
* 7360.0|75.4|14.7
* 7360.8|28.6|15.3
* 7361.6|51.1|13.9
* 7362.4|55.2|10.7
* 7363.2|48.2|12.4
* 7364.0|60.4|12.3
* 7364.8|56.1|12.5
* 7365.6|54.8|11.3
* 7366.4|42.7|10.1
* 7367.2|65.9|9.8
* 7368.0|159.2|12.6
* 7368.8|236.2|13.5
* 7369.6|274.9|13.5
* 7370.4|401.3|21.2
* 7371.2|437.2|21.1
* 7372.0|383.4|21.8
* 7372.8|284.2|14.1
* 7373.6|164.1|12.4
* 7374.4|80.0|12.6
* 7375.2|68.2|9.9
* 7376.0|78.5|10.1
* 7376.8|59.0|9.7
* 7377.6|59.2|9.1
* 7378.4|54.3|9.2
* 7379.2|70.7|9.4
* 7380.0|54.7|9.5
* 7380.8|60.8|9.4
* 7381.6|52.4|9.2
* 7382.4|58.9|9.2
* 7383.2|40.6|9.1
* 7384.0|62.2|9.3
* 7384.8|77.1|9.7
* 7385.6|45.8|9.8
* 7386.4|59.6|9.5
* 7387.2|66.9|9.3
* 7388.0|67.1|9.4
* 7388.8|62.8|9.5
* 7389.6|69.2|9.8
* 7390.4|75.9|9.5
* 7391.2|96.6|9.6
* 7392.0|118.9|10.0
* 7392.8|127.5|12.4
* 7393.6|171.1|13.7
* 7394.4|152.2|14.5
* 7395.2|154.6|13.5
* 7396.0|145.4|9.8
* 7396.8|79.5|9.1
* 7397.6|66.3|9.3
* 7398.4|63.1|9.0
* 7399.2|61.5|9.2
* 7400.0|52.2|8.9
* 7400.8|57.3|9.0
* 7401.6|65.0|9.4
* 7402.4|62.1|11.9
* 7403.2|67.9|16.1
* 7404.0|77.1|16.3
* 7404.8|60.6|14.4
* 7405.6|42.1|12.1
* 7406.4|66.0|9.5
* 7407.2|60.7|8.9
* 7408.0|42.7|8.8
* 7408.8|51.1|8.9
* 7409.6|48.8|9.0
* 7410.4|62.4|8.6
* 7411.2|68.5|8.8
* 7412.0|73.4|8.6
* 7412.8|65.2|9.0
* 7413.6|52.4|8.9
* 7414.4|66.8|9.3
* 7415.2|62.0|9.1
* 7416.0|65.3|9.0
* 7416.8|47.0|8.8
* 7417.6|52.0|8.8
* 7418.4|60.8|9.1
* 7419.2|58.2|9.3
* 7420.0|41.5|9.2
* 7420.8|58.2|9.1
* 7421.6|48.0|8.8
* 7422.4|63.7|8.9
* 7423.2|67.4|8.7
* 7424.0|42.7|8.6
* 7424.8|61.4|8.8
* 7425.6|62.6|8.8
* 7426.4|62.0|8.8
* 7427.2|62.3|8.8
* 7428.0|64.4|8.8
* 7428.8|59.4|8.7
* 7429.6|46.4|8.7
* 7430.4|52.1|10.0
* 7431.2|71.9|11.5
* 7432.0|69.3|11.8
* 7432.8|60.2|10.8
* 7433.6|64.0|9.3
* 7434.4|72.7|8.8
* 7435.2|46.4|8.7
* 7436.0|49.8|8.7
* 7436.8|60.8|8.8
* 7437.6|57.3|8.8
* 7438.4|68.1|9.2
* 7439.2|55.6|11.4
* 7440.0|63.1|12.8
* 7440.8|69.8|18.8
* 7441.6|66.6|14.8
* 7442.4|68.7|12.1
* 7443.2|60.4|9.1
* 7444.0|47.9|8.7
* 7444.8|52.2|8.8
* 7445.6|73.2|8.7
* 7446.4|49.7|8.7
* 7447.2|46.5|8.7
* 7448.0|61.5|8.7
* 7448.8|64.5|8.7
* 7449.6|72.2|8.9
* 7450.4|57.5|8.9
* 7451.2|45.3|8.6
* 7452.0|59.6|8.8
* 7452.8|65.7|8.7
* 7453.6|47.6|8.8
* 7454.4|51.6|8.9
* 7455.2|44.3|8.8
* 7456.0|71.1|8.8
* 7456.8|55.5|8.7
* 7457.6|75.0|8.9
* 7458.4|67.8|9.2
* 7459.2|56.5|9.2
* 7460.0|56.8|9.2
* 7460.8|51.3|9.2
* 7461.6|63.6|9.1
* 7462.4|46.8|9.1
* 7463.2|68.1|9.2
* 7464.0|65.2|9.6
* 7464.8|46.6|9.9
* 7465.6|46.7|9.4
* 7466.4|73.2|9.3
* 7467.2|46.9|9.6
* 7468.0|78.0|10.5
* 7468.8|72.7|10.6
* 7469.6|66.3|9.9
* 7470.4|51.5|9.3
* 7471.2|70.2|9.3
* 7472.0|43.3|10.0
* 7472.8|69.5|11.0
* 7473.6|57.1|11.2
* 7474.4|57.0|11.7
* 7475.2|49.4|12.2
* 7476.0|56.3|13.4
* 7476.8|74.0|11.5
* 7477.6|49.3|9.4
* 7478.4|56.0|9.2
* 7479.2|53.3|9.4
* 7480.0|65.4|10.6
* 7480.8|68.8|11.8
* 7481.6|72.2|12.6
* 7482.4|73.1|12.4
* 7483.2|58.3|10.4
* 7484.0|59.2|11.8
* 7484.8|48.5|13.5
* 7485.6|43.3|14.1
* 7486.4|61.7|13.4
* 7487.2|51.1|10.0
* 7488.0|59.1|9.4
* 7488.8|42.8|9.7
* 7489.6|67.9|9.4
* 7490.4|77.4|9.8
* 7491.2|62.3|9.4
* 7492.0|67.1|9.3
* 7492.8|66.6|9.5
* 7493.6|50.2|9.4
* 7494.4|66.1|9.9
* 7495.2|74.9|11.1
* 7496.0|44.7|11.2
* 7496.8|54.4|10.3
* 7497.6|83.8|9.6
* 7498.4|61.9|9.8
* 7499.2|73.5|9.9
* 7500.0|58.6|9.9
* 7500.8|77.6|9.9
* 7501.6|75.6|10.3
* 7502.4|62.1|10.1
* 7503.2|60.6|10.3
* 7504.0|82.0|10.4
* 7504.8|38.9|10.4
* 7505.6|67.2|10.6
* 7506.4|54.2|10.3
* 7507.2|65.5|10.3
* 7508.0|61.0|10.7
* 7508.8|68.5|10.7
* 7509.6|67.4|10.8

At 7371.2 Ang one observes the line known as H-alpha 6563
